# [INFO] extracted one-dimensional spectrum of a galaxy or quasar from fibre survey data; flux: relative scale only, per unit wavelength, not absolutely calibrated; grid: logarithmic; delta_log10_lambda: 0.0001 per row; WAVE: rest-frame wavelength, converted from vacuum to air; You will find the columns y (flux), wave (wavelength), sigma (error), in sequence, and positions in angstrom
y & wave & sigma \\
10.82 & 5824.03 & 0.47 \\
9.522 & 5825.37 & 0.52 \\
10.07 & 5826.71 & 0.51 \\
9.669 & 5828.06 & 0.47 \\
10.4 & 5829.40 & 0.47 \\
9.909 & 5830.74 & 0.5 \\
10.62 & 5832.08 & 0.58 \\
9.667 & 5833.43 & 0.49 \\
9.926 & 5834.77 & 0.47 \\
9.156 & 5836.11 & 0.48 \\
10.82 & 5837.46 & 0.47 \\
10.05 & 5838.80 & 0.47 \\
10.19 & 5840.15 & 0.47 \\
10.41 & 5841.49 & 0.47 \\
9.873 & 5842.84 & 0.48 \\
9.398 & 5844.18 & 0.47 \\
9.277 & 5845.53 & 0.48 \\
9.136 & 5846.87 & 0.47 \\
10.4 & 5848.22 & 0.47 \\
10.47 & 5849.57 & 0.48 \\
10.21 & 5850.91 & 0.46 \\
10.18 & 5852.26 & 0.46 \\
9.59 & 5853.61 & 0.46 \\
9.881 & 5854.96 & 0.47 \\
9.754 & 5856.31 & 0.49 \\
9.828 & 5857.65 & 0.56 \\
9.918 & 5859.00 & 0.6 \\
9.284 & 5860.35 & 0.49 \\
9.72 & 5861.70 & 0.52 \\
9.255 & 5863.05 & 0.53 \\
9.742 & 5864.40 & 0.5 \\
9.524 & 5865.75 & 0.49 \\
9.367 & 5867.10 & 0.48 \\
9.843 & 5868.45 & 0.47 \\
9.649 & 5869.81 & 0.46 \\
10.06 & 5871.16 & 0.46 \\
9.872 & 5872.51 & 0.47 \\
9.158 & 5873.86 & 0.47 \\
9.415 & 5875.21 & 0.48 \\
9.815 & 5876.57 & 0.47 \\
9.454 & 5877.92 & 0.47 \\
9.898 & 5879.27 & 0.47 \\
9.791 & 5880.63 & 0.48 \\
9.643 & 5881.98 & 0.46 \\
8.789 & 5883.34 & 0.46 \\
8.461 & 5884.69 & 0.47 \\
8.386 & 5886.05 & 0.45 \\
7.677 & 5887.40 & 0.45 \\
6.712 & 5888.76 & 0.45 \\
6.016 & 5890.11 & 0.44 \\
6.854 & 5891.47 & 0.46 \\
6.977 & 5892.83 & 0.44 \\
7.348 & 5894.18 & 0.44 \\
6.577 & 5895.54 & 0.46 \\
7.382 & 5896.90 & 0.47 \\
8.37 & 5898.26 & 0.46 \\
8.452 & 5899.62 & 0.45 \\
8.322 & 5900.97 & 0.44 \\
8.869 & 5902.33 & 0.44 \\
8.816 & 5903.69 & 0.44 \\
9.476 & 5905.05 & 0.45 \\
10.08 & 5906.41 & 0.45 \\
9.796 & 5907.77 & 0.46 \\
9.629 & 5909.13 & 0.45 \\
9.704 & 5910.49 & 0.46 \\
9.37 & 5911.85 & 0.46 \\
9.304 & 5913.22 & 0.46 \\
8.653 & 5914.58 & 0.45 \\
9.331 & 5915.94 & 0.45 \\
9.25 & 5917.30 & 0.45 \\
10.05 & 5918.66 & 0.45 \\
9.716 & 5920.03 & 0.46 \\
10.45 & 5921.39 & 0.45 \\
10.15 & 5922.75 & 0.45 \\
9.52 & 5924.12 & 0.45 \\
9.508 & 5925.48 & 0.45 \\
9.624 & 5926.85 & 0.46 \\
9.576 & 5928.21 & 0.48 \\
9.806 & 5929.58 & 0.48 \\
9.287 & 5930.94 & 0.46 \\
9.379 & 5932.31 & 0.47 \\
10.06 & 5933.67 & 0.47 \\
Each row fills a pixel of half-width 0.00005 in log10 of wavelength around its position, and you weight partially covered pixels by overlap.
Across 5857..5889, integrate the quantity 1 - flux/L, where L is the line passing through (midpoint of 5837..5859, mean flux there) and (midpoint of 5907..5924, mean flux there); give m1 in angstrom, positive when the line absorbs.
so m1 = 1.6 angstrom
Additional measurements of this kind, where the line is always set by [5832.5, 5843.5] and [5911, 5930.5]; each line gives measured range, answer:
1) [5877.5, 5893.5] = 2.6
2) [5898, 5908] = 0.7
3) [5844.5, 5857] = 0.1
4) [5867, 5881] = 0.2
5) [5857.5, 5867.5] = 0.3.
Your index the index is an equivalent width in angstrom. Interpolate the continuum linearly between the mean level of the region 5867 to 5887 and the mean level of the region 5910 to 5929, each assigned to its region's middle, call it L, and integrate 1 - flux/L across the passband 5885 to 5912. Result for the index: 3.6 angstrom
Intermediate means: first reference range 9.42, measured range 8.22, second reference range 9.58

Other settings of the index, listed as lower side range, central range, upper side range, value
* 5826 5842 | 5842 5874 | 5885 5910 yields -1.42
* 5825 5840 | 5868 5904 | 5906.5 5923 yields 4.53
